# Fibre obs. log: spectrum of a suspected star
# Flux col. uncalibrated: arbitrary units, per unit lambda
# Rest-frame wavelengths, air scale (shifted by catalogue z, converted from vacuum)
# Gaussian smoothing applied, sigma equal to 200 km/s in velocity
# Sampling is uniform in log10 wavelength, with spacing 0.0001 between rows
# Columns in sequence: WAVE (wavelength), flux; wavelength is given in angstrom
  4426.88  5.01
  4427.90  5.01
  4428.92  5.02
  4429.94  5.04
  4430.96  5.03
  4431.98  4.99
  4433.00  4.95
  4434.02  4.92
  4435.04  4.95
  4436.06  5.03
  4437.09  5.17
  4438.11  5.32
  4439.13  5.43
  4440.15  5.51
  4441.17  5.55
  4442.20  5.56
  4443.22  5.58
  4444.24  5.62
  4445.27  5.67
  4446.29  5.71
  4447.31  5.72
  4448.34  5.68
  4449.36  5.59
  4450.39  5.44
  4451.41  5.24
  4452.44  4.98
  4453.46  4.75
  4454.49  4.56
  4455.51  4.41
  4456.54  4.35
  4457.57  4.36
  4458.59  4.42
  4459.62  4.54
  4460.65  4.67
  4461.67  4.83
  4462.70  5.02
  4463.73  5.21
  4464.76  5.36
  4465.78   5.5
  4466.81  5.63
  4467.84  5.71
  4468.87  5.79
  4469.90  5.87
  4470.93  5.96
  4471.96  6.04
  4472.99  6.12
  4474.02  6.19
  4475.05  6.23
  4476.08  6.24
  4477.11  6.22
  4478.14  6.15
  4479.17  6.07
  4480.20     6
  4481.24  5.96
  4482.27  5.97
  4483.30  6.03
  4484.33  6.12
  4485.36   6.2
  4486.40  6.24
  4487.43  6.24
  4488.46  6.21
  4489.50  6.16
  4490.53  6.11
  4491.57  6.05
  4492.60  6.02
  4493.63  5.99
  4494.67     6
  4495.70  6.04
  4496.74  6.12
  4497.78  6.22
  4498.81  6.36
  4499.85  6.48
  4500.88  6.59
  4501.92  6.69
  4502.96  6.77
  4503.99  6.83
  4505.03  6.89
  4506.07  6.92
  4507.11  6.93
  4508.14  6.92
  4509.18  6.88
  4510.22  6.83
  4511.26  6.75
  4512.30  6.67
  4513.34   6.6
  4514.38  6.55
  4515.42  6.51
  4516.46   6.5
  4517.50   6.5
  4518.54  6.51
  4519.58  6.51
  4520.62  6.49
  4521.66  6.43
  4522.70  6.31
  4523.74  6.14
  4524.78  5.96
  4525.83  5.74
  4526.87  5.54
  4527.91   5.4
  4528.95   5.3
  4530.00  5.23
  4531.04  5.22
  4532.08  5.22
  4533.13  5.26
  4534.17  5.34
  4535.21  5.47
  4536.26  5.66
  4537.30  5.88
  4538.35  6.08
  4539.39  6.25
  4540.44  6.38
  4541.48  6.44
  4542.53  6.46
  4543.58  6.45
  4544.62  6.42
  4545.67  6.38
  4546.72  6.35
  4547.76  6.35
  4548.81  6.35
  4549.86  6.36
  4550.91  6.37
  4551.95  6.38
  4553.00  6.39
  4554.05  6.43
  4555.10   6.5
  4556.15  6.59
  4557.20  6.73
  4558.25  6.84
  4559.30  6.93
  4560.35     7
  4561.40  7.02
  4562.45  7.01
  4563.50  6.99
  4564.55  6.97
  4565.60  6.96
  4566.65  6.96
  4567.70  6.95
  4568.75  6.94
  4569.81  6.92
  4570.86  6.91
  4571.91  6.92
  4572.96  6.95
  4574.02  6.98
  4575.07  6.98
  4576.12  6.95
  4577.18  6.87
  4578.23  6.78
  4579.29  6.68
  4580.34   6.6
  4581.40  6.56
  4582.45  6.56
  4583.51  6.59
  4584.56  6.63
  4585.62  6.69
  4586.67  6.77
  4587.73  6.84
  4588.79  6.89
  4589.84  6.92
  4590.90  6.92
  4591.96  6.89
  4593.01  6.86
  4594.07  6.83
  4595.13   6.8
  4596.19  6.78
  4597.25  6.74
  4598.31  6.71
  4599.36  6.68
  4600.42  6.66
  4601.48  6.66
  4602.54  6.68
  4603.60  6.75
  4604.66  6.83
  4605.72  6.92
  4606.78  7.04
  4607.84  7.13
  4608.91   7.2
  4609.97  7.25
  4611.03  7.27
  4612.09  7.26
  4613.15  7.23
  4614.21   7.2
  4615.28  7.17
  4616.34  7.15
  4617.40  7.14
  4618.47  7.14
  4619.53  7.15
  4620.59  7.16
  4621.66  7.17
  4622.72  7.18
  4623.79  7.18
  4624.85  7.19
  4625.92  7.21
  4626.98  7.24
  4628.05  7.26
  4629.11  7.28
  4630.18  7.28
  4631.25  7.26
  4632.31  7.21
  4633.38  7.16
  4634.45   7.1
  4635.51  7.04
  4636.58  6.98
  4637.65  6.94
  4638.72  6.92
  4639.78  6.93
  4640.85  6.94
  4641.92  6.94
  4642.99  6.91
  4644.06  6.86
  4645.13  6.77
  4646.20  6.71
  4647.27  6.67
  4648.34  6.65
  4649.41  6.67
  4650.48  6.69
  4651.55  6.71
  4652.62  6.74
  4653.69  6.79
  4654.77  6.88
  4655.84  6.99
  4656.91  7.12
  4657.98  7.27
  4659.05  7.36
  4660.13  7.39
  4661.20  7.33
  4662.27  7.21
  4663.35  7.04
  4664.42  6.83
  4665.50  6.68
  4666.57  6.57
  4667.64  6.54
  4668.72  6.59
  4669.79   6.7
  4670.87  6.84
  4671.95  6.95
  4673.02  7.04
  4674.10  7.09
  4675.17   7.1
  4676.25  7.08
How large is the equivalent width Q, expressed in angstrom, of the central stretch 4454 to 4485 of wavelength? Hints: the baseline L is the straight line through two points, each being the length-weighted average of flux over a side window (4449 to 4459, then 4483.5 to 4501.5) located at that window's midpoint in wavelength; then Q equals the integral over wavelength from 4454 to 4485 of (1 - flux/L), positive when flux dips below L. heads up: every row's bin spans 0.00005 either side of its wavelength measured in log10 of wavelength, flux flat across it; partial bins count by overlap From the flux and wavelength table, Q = -0.8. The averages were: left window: 4.8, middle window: 5.52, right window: 6.19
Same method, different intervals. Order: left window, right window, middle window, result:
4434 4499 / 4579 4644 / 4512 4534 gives 0.5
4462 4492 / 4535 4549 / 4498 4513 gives -1.7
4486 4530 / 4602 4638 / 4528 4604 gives 2.5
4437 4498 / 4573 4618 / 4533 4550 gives 0.6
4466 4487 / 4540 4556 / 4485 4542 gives 0.1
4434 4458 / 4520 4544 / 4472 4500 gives -3.1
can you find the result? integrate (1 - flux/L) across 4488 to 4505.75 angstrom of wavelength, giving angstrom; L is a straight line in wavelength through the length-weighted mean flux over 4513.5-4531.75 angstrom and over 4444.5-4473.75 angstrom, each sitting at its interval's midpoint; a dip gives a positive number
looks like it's -1.85 angstrom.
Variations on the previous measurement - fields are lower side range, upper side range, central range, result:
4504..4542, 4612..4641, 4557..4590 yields -1.0 angstrom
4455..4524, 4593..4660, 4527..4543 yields 1.7 angstrom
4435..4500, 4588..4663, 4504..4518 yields -1.7 angstrom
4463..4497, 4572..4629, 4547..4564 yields -0.1 angstrom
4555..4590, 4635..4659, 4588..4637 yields -1.3 angstrom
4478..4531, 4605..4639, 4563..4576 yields -0.4 angstrom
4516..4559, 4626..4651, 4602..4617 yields -0.8 angstrom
